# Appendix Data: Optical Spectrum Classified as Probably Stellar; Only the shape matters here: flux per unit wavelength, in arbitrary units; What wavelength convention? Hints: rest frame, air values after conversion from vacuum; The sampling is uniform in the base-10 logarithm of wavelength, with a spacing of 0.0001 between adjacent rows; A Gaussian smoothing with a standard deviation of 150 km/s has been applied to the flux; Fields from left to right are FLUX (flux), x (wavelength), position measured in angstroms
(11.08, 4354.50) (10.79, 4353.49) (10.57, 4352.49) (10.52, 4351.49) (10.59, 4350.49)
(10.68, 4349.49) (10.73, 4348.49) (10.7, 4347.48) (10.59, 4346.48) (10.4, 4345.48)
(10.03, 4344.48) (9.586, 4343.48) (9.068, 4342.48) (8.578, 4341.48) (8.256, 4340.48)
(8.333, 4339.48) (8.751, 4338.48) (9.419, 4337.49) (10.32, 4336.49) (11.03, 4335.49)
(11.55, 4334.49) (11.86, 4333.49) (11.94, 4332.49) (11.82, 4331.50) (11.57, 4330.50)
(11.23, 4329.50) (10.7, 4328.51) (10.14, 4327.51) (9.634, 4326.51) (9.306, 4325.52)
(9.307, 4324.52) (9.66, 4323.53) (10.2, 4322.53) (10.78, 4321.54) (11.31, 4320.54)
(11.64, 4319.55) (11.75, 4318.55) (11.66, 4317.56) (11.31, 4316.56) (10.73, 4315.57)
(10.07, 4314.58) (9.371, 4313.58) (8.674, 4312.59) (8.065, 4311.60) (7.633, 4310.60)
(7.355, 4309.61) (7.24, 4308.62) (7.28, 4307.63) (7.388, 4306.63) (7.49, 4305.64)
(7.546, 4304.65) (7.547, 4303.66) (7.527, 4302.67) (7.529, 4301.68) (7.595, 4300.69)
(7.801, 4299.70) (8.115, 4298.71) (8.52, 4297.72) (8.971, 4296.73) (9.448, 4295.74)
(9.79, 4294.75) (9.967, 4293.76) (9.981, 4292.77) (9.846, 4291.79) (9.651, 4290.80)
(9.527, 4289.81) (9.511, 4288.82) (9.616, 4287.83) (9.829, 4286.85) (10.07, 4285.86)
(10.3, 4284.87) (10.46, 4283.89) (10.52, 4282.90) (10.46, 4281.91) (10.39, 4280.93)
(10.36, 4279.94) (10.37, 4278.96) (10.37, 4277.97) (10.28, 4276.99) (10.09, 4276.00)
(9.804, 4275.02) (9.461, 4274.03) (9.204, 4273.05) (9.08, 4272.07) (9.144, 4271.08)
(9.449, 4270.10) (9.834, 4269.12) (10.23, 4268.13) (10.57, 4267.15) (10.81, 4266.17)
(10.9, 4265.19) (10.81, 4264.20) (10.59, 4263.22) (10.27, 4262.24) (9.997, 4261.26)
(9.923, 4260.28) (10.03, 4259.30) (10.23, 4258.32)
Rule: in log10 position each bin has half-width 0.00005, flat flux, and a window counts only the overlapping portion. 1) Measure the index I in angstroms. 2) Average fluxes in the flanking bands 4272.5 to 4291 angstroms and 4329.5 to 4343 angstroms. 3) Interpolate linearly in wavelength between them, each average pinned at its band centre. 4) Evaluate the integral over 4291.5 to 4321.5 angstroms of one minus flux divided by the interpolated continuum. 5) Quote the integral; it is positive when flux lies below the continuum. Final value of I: 3.3 angstroms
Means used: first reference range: 10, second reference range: 10.2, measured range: 8.99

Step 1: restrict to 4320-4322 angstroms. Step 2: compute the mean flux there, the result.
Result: 11.1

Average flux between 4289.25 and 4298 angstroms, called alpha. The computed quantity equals 9.54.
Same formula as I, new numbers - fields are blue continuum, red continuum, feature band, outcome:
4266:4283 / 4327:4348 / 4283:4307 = 2.7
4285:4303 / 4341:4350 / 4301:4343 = 0.2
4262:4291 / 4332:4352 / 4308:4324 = 0.5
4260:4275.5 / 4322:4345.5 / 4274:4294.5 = 0.0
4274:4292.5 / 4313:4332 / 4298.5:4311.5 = 3.5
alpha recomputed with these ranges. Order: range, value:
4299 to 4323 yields 8.97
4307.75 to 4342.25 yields 10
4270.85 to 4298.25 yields 9.82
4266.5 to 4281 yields 9.91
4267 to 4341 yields 9.64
